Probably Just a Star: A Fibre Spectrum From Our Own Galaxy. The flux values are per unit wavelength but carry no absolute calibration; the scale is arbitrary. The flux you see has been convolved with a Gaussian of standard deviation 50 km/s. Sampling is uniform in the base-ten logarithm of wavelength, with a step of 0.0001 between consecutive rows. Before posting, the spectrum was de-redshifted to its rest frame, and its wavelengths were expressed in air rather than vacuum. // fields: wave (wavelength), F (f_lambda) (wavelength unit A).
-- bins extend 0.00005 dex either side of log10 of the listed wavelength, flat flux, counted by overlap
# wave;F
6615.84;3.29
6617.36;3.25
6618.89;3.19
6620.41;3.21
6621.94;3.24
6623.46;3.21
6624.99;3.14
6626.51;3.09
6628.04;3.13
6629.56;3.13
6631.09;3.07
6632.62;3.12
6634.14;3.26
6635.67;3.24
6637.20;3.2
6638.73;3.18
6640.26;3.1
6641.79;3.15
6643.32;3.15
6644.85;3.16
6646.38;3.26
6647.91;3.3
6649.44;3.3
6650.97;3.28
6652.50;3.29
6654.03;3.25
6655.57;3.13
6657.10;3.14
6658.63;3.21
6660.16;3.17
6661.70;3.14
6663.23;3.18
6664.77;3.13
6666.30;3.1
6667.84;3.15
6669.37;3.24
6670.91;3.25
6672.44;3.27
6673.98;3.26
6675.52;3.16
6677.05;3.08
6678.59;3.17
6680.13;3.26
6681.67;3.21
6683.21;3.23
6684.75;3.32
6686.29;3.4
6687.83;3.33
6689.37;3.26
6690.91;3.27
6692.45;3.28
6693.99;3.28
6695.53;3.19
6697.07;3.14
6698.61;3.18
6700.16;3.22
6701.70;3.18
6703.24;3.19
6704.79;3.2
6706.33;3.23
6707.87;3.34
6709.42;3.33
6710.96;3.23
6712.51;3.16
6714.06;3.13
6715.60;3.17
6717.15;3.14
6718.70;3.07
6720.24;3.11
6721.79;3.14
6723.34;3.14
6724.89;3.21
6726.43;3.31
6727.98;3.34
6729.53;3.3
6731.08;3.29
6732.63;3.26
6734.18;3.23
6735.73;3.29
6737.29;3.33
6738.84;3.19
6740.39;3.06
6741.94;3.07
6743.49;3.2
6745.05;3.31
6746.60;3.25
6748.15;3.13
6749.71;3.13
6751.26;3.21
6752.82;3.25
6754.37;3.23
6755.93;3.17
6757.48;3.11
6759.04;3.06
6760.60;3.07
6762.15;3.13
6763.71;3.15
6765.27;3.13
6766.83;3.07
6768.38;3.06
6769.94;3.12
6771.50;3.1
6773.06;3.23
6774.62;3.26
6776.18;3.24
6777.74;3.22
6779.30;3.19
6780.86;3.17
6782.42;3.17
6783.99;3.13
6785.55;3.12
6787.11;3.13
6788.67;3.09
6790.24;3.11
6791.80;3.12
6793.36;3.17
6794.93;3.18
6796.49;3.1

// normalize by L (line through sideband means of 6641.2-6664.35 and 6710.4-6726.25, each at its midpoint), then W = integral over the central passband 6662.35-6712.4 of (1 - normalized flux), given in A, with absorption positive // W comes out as -0.7 A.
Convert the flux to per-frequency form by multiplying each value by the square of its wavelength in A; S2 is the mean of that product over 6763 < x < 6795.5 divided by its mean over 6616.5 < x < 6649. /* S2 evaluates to 1.03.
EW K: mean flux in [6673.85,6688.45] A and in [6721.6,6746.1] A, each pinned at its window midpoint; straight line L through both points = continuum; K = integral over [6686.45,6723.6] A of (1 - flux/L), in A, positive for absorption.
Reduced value 0.31 A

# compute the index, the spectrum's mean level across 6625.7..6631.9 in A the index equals 3.11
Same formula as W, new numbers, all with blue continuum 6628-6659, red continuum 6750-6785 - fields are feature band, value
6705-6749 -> -0.6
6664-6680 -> 0.0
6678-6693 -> -0.4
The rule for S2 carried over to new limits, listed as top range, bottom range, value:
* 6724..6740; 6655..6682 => 1.05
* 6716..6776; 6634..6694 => 1.01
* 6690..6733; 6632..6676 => 1.02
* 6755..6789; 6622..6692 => 1.02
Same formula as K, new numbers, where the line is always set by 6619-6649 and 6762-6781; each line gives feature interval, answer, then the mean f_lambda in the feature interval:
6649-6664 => -0.15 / 3.21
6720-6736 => -0.38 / 3.24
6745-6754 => -0.12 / 3.21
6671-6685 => -0.19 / 3.22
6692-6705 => -0.15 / 3.2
